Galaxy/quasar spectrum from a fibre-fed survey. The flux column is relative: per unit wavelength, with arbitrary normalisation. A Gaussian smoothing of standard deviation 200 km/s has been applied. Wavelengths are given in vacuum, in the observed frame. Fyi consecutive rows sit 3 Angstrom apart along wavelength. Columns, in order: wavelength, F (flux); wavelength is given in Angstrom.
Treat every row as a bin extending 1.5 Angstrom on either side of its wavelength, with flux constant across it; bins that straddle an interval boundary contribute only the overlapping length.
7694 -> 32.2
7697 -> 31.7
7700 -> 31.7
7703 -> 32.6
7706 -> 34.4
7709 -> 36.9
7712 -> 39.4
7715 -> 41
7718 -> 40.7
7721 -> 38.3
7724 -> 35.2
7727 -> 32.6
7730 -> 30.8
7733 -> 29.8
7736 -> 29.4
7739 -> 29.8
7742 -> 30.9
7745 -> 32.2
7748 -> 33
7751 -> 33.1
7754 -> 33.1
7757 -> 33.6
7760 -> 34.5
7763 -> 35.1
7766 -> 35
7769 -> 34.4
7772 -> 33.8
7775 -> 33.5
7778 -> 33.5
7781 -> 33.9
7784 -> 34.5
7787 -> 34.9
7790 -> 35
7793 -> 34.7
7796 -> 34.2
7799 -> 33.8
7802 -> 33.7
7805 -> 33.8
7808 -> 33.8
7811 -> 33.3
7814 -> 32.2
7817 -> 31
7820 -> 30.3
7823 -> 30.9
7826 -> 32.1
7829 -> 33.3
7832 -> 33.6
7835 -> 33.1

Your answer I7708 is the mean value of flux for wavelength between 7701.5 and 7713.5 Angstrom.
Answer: 35.8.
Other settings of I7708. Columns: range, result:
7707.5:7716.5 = 39.1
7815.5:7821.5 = 30.7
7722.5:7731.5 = 32.9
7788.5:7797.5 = 34.6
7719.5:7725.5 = 36.8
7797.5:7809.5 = 33.8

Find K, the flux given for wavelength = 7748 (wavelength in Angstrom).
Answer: 33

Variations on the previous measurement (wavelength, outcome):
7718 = 40.7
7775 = 33.5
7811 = 33.3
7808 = 33.8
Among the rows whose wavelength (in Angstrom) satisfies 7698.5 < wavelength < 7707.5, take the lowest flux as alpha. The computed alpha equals 31.7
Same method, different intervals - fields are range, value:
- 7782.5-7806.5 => 33.7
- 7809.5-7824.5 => 30.3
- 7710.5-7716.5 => 39.4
